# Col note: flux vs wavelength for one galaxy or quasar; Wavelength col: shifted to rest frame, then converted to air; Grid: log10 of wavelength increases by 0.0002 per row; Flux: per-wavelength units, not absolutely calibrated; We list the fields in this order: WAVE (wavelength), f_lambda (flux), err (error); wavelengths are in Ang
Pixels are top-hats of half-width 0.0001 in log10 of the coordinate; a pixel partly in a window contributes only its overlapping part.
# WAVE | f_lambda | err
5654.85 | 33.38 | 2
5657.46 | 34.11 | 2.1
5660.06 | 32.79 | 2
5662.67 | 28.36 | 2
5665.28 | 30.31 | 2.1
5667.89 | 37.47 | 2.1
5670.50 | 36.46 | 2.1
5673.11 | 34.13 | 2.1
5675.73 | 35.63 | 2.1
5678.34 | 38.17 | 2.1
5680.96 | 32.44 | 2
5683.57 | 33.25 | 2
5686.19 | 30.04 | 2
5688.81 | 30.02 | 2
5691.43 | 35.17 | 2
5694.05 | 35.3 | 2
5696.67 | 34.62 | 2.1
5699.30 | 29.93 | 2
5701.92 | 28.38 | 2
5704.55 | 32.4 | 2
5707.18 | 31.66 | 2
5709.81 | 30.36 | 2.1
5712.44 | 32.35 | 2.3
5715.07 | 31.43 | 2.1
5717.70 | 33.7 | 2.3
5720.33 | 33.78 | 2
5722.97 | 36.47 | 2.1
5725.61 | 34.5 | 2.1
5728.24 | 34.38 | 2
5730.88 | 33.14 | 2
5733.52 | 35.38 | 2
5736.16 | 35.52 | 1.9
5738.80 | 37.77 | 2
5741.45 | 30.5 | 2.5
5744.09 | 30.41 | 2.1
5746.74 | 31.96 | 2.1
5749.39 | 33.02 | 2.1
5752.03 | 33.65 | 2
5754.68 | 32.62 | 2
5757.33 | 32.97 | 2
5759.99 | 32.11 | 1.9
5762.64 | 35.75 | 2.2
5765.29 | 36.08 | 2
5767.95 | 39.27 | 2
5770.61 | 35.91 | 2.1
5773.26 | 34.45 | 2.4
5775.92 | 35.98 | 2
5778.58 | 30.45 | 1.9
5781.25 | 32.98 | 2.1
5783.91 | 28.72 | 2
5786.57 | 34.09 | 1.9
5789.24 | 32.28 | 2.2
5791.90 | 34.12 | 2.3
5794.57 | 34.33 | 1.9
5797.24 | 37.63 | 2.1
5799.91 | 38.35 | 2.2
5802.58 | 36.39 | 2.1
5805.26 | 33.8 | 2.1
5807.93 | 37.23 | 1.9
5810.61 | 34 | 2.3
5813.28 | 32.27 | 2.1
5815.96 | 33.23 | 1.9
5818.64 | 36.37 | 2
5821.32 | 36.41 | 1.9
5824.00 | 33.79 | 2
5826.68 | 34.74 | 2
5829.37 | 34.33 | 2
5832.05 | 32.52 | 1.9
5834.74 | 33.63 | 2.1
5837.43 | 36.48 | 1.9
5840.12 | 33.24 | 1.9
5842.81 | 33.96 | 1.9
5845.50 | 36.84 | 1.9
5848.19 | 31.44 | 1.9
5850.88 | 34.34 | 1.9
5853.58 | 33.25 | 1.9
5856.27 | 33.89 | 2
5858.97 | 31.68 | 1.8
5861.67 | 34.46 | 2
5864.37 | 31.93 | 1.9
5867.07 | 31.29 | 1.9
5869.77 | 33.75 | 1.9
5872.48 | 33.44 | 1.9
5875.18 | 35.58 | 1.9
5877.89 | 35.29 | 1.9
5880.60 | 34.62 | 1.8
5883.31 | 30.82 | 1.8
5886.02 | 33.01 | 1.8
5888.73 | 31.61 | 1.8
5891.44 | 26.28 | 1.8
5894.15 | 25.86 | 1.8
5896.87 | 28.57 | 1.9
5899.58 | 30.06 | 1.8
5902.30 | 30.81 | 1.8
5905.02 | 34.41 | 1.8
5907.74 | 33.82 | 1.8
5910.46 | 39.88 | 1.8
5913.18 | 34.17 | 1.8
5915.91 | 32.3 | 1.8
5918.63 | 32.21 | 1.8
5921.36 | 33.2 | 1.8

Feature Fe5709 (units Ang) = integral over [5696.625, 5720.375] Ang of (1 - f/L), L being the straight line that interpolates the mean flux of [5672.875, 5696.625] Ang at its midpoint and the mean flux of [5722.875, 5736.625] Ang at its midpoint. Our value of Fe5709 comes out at 1.9 Ang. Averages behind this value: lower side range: 33.8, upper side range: 34.7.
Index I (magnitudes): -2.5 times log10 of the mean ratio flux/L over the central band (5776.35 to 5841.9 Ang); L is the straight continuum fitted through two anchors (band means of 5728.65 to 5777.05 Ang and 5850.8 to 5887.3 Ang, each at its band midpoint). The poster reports -0.01 mag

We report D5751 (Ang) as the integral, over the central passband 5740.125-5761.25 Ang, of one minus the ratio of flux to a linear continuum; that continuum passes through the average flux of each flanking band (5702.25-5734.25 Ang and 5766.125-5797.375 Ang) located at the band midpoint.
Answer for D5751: 0.9 Ang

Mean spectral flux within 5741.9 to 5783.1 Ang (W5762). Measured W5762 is 33.7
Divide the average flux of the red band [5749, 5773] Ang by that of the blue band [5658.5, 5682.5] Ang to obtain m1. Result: 1.0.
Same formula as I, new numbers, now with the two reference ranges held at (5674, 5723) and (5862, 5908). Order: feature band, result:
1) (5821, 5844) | -0.07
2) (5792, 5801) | -0.13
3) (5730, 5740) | -0.09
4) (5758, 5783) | -0.07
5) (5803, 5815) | -0.07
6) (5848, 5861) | -0.04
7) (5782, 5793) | 0.00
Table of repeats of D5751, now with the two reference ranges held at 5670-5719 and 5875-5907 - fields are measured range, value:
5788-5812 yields -2.50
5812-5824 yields -0.99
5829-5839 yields -0.77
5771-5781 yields -0.48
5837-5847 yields -1.03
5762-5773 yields -1.47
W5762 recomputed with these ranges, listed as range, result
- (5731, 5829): 34.3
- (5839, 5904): 32.3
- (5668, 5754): 33.4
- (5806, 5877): 34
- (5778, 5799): 33.3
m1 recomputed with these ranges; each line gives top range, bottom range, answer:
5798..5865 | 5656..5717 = 1.05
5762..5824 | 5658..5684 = 1.02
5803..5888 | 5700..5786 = 1.02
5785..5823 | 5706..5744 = 1.04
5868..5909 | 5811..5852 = 0.93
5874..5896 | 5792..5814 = 0.89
